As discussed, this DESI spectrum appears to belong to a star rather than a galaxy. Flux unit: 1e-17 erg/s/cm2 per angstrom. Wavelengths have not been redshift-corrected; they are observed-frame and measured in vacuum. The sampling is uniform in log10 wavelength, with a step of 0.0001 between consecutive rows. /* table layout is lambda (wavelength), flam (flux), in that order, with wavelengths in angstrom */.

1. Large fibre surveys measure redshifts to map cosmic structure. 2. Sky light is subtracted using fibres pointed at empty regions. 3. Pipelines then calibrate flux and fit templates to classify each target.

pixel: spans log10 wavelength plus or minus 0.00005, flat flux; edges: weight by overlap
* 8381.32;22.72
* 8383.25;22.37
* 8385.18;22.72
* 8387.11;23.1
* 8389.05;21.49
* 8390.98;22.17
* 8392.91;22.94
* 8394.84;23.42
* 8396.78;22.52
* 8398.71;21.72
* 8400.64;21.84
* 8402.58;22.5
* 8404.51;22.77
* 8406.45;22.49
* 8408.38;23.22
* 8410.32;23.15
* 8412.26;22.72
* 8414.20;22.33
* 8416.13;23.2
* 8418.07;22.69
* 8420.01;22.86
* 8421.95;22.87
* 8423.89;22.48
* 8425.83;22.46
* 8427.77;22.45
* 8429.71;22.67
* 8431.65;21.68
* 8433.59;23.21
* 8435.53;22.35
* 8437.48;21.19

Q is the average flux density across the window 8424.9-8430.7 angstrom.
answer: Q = 22.5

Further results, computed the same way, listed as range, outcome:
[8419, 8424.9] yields 22.7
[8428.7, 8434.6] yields 22.5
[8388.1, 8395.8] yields 22.5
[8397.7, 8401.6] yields 21.8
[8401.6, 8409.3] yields 22.7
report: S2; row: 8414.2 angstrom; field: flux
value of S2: 22.33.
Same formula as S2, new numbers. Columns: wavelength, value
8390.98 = 22.17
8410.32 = 23.15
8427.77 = 22.45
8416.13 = 23.2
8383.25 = 22.37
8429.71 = 22.67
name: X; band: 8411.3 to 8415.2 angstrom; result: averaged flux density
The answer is 22.6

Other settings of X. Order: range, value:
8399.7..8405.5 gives 22.4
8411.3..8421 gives 22.8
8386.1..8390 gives 22.3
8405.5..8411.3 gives 23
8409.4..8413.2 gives 22.9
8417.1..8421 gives 22.8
